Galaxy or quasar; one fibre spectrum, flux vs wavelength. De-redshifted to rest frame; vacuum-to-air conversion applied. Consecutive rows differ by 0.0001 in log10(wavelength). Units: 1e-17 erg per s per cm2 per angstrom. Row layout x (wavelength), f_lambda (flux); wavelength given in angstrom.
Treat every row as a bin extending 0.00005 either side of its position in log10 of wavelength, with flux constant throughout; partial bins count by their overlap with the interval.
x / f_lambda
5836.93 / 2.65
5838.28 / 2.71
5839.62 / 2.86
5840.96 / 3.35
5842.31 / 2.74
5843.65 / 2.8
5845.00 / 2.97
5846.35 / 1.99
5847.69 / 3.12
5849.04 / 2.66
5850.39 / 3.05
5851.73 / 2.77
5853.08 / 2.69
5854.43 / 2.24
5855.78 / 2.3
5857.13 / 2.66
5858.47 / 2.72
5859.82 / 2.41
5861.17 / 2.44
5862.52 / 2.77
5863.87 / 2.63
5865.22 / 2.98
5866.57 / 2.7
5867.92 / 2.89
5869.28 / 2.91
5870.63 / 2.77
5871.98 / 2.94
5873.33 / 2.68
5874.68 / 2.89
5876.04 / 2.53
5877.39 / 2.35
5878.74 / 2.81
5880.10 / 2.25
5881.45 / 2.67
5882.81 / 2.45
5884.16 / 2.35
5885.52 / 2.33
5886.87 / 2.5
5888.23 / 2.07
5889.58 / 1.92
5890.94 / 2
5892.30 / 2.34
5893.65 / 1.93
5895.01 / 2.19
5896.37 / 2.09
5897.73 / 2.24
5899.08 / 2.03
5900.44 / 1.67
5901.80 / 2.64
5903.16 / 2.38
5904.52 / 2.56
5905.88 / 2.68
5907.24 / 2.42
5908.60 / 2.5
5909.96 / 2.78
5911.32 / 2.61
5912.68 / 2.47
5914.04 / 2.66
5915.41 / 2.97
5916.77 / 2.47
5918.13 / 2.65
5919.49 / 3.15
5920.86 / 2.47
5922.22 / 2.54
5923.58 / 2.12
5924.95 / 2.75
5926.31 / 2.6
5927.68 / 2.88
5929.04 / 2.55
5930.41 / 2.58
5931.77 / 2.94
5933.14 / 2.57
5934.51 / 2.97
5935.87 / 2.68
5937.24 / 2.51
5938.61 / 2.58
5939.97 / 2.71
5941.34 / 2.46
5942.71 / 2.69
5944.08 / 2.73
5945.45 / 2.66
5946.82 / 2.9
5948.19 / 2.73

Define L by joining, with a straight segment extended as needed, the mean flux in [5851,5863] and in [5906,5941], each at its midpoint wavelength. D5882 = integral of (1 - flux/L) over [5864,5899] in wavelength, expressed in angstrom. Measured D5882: 1.6 angstrom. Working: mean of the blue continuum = 2.56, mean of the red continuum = 2.64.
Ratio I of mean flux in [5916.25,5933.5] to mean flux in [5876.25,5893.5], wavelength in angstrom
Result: 1.1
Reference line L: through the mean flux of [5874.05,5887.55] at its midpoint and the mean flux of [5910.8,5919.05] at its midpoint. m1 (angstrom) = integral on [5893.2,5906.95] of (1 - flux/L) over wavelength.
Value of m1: 1.8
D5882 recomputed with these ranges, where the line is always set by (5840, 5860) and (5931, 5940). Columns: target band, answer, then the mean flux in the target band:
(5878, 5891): 1.72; 2.35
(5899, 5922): 1.35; 2.55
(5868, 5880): -0.05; 2.72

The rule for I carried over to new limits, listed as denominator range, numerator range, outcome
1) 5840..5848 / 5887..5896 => 0.75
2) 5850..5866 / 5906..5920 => 1.01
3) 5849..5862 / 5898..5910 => 0.92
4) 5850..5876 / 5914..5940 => 0.99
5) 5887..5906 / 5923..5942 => 1.20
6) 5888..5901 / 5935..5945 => 1.28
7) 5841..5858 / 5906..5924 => 0.97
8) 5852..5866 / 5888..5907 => 0.85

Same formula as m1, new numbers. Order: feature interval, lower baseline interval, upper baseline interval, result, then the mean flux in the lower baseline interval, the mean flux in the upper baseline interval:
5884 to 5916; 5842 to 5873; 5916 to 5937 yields 3.9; 2.7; 2.66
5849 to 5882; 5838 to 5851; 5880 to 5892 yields -1.6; 2.83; 2.29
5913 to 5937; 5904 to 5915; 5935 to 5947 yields -0.5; 2.59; 2.65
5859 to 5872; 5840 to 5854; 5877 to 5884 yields -0.5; 2.8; 2.5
